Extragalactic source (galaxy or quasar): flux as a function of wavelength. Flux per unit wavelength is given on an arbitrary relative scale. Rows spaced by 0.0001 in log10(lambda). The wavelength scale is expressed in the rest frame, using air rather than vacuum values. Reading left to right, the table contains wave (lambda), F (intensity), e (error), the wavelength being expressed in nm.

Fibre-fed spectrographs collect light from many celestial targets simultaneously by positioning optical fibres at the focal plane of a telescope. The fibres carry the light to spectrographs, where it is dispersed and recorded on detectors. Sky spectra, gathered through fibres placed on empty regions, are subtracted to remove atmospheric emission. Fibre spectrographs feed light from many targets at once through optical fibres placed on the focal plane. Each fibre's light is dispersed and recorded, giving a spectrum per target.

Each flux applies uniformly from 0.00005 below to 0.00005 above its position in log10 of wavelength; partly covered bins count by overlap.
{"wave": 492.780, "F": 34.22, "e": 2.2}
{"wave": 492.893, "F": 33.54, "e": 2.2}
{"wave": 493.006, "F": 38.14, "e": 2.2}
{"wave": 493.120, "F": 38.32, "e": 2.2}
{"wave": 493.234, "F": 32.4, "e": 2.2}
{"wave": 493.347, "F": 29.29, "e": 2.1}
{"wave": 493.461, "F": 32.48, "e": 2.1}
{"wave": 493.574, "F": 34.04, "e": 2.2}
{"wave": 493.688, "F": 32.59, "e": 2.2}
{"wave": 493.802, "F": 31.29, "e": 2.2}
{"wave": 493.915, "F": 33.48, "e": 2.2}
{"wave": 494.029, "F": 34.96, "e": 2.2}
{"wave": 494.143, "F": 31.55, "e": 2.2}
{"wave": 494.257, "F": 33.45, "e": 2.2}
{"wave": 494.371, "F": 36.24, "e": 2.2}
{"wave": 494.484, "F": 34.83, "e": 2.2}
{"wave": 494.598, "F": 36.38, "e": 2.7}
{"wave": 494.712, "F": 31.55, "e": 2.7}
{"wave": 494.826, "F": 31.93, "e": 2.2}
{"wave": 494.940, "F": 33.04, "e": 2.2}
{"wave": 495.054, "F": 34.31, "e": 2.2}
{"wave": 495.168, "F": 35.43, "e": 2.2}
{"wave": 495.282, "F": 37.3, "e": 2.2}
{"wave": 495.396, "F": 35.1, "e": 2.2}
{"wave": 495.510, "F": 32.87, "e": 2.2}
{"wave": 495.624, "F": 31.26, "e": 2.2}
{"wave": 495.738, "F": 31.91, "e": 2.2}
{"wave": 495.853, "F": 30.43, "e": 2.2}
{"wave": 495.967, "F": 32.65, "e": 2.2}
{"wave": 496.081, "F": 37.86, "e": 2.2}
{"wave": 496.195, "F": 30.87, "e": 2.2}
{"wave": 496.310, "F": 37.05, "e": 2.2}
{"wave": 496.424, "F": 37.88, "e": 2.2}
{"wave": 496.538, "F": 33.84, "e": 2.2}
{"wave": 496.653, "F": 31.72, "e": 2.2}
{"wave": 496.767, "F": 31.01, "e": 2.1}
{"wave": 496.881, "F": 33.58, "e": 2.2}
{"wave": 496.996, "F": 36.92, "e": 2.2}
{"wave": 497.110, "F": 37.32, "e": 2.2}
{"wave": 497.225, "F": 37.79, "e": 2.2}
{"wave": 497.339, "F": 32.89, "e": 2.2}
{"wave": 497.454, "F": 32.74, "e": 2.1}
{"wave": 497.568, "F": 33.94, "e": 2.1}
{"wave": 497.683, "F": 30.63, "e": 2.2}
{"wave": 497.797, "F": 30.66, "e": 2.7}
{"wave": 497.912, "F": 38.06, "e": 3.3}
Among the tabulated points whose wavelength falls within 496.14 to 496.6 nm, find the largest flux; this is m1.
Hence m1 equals 37.88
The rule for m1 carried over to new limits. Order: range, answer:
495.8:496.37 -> 37.86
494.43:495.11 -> 36.38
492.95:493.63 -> 38.32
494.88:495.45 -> 37.3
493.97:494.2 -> 34.96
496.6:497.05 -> 36.92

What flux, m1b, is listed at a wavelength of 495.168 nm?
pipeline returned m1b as 35.43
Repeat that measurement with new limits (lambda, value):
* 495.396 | 35.1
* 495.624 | 31.26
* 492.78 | 34.22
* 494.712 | 31.55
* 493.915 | 33.48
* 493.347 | 29.29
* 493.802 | 31.29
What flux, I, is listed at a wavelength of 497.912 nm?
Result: 38.06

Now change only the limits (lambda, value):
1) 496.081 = 37.86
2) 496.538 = 33.84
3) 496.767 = 31.01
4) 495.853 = 30.43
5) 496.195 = 30.87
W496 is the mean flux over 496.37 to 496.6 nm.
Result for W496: 35.7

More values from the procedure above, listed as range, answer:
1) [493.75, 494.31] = 33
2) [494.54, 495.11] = 33.4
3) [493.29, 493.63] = 32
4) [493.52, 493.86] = 32.6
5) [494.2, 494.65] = 35.2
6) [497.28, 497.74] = 32.6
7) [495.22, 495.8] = 33.7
